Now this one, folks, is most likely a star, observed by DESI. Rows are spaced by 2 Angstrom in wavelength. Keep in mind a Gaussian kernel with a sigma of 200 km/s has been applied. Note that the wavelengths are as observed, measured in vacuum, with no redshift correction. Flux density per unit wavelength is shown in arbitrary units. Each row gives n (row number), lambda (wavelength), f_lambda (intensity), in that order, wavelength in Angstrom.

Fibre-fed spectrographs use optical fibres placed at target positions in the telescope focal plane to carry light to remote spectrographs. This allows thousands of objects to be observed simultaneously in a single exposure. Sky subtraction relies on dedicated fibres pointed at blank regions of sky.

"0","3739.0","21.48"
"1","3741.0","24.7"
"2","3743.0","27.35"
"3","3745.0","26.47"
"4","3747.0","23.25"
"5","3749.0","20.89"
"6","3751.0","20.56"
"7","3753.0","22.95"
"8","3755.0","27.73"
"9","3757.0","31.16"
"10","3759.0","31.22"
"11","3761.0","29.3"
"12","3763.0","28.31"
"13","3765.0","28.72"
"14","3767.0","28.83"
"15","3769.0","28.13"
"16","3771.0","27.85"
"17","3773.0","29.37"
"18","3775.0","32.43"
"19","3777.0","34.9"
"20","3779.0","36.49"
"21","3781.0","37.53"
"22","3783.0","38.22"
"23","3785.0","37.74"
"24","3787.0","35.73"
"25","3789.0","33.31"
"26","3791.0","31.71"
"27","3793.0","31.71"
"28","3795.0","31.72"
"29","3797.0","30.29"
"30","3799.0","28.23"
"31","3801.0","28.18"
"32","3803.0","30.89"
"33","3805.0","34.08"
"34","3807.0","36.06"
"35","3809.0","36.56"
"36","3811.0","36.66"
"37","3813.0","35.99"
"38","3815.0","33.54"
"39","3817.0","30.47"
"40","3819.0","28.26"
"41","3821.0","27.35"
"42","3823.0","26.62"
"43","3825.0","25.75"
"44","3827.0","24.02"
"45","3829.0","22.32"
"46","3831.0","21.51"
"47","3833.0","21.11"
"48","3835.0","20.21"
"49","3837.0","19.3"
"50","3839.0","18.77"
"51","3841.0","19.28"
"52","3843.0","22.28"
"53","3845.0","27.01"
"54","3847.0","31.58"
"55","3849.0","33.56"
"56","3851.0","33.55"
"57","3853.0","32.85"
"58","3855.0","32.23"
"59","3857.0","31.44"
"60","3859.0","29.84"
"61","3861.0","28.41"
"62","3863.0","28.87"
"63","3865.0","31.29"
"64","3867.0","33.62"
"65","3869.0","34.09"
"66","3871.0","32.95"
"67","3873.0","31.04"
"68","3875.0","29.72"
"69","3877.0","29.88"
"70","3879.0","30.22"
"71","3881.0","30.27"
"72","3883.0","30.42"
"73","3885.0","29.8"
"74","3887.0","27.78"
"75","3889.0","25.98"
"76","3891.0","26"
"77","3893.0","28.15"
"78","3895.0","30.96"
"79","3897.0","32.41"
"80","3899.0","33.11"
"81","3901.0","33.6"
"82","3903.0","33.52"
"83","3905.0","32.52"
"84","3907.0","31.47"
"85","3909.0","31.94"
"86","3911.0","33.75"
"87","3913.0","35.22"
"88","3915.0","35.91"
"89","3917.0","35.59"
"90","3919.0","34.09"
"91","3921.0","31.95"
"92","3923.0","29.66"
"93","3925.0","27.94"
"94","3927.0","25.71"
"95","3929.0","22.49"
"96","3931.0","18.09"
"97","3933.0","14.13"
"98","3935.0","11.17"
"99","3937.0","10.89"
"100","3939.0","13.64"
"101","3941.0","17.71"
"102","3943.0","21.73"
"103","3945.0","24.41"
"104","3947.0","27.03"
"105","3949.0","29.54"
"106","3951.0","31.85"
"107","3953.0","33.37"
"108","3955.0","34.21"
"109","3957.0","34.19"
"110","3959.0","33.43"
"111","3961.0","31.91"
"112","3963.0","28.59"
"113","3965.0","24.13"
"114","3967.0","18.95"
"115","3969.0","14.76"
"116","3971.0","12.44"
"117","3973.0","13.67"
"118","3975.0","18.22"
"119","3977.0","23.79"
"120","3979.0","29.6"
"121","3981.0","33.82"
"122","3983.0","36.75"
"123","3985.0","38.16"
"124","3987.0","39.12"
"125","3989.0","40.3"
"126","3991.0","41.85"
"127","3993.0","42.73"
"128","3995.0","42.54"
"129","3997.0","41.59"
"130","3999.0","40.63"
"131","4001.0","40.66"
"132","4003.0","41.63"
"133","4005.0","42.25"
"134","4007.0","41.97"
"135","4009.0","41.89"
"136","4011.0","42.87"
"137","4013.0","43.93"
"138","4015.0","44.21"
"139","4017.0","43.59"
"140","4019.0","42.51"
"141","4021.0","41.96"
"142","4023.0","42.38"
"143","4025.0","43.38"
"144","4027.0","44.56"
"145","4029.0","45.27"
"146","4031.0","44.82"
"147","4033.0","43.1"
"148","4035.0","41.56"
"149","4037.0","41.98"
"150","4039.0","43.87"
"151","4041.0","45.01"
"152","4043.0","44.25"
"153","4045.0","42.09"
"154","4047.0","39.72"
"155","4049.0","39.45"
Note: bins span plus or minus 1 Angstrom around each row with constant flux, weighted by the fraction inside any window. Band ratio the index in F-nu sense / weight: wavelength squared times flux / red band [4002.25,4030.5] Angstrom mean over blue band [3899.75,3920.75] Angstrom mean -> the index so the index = 1.3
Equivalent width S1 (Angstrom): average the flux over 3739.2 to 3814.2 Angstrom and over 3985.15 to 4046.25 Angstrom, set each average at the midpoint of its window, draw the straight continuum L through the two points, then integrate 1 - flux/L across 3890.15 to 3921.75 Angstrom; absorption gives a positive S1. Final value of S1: 3.9 Angstrom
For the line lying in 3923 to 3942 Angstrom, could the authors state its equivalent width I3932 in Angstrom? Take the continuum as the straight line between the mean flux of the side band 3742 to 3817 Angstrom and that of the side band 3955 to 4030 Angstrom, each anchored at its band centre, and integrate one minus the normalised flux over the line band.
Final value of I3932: 8.7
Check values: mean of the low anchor 30.9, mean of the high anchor 35.8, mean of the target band 18.6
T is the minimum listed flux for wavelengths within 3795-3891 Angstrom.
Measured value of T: 18.77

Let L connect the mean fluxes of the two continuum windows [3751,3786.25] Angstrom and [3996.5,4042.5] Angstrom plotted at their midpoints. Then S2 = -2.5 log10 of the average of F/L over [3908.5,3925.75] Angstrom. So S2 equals 0.15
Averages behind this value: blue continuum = 31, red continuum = 42.9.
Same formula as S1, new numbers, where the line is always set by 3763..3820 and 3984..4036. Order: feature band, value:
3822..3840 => 6.4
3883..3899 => 3.4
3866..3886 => 2.8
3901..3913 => 1.5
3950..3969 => 5.1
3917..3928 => 2.3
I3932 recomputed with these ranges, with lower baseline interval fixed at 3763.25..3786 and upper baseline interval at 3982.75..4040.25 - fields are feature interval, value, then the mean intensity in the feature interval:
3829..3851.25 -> 7.1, 24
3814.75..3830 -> 3.3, 27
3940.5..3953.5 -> 4.3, 26.6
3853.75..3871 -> 2.3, 31.3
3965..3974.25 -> 5.6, 16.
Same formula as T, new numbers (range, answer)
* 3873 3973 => 10.89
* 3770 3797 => 27.85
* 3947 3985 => 12.44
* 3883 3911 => 25.98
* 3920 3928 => 25.71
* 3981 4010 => 33.82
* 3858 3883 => 28.41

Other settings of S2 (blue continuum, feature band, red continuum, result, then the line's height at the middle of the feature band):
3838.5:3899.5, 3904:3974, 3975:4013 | 0.31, 34.7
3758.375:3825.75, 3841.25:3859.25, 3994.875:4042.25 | 0.16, 34.7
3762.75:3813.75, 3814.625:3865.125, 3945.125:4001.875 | 0.20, 32.3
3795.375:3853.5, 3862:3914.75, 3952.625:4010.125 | -0.04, 30.1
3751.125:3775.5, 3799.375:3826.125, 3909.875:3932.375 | -0.09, 28.9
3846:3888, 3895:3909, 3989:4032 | 0.04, 33.9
